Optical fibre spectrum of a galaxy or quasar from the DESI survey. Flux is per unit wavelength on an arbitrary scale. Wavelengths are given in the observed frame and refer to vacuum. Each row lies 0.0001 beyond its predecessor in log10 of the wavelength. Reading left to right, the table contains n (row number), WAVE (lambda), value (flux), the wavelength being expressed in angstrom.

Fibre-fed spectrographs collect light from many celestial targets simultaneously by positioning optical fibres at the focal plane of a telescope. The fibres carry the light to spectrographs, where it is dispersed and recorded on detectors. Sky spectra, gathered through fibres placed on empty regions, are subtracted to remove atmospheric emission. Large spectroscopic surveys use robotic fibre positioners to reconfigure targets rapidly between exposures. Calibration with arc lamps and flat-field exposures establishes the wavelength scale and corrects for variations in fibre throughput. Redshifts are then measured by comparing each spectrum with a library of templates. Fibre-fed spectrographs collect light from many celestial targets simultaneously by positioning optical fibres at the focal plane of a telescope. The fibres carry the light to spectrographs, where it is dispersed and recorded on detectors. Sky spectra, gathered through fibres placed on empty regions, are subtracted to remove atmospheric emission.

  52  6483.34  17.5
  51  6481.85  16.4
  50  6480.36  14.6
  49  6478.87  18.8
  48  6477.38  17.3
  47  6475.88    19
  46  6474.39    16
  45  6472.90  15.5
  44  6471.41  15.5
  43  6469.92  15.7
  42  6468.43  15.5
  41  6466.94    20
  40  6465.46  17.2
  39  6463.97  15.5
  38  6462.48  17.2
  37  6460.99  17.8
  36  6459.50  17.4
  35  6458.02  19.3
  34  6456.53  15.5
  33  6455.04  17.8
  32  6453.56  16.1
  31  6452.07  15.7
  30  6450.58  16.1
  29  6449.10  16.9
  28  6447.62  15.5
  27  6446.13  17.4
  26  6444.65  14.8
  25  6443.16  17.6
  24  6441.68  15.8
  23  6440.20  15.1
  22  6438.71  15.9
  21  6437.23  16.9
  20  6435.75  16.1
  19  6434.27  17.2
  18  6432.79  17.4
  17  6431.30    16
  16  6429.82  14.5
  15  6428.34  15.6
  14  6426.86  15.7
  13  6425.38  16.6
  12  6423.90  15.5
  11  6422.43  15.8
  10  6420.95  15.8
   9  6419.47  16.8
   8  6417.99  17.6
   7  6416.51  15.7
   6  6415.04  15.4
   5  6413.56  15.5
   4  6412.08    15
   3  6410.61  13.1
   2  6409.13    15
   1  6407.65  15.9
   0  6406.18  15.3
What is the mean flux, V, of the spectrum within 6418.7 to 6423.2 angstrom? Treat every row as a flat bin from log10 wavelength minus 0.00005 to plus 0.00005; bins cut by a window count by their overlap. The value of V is 16.2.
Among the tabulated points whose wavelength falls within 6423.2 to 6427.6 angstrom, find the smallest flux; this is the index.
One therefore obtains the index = 15.5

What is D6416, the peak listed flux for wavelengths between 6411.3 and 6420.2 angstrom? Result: 17.6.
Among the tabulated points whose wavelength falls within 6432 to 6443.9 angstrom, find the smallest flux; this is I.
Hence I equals 15.1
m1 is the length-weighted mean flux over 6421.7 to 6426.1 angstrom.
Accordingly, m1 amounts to 16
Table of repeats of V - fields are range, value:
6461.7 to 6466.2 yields 16.6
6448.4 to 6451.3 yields 16.5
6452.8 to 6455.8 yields 16.9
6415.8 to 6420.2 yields 16.7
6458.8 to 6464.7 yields 17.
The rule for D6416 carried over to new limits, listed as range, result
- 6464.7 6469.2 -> 20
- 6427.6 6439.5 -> 17.4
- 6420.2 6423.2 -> 15.8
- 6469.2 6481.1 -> 19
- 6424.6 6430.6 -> 16.6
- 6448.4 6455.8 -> 17.8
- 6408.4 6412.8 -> 15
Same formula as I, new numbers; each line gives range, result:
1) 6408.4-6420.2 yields 13.1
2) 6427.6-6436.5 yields 14.5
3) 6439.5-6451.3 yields 14.8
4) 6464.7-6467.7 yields 17.2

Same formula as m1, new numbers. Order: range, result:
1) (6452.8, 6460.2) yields 17.2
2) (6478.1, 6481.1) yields 16.7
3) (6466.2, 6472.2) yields 16.7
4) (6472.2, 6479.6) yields 17.3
